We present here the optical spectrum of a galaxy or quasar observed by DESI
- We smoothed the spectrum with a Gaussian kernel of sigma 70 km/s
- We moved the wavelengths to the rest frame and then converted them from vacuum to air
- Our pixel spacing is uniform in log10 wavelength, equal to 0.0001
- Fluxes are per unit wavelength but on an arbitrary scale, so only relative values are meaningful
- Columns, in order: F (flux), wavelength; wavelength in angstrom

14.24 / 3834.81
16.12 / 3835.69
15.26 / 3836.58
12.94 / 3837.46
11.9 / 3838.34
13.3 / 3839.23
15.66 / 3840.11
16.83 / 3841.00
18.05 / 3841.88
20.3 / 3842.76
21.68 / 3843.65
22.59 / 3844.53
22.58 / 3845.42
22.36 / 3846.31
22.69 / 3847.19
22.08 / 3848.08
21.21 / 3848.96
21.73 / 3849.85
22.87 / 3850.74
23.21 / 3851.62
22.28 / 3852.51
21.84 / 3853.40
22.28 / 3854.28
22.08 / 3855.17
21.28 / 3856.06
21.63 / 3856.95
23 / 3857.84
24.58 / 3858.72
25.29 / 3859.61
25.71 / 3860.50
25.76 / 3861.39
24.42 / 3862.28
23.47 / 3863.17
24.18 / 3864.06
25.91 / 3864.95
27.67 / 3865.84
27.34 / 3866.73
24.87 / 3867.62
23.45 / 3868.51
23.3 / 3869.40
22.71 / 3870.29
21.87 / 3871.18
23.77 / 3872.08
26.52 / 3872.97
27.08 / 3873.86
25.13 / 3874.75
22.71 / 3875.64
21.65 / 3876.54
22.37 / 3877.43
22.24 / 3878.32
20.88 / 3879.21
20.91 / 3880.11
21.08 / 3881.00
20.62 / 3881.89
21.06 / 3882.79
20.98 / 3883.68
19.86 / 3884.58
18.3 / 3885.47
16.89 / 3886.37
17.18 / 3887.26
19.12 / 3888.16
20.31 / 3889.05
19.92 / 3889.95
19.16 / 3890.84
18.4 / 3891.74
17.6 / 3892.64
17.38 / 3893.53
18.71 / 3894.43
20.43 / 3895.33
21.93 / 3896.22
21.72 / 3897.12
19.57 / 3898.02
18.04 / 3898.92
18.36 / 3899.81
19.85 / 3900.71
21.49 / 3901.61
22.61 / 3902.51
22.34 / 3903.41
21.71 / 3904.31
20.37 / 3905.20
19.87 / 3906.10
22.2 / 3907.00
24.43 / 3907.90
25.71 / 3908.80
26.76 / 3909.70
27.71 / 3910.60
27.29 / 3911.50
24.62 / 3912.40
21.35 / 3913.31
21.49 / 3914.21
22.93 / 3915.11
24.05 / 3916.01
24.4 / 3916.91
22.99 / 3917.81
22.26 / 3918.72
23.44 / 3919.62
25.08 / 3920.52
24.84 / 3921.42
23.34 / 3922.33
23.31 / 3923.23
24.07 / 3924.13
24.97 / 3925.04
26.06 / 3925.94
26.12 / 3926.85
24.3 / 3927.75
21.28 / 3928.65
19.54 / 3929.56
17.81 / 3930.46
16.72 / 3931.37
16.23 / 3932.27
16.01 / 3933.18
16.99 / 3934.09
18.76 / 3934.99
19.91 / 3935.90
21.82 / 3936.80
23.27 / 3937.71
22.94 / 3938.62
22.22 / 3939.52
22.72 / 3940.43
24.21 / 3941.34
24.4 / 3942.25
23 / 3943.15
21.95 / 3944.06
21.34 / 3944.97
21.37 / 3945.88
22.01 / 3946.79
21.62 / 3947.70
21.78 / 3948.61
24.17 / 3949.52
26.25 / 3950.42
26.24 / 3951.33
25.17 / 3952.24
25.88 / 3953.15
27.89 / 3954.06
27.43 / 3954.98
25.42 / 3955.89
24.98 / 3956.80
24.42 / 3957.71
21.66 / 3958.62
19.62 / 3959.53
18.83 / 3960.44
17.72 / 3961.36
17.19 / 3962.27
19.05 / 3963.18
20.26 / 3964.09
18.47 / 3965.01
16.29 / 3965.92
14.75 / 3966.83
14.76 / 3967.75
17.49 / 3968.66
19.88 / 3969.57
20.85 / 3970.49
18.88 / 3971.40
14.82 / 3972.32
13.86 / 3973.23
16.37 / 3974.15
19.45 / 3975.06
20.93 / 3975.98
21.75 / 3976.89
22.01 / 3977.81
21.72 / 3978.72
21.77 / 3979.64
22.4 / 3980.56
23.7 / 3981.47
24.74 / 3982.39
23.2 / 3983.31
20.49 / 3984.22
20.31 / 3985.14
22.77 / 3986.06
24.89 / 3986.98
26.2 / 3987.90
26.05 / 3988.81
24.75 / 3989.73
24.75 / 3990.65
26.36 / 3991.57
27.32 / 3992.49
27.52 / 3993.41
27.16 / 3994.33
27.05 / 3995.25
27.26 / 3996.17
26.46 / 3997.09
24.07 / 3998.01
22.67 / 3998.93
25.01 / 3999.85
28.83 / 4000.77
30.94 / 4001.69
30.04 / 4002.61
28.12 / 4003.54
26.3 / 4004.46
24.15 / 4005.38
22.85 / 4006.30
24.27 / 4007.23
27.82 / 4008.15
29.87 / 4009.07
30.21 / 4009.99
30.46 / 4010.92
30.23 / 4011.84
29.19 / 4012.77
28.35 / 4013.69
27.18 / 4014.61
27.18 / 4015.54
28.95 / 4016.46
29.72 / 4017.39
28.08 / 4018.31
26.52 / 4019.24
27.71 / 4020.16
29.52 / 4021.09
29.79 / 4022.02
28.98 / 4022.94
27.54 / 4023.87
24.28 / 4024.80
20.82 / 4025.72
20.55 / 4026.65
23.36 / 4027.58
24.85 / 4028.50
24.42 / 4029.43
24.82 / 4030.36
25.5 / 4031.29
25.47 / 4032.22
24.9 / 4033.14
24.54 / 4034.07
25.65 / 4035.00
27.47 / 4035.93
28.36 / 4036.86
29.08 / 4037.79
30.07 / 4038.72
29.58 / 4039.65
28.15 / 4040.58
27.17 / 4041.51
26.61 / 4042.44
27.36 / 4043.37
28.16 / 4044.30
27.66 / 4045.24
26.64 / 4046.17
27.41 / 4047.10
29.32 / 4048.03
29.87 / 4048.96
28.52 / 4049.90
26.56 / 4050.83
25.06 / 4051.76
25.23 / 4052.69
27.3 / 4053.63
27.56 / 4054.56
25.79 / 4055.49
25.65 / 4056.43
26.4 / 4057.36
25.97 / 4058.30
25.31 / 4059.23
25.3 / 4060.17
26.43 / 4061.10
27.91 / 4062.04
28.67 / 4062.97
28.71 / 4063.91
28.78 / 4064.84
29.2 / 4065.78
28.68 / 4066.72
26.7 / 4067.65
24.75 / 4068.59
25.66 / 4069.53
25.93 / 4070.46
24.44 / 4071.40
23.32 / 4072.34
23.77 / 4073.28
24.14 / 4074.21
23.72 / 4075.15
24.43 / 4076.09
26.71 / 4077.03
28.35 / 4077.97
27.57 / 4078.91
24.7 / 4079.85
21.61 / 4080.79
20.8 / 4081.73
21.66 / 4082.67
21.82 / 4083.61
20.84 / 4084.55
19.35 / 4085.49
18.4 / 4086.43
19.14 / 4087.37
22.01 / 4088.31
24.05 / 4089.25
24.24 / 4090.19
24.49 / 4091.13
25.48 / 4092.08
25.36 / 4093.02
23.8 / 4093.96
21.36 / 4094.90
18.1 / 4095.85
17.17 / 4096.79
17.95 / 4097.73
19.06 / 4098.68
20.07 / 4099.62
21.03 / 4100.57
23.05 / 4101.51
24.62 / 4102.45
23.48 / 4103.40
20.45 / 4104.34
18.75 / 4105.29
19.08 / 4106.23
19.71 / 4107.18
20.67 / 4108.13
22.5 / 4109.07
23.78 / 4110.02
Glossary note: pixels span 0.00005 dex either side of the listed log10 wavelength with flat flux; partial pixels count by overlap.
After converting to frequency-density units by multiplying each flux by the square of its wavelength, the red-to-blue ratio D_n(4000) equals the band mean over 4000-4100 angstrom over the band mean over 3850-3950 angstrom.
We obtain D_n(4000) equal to 1.25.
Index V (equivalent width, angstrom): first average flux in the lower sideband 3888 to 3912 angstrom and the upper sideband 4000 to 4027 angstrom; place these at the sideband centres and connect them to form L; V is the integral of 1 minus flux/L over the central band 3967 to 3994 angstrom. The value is 4.3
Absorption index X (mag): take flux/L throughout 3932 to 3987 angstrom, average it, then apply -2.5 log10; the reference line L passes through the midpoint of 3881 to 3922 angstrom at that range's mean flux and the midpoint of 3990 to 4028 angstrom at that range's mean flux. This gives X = 0.155 mag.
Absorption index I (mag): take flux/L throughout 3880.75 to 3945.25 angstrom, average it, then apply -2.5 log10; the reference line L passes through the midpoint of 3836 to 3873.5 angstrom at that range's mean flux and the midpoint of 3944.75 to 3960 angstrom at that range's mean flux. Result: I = 0.080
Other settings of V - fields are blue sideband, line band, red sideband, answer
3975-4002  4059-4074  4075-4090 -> -2.17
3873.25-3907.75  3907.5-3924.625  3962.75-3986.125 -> -3.31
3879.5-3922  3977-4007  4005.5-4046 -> 0.61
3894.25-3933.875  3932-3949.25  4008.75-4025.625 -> 1.85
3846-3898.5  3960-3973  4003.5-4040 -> 3.82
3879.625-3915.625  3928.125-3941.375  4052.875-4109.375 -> 1.01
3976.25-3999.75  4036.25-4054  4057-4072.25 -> -1.16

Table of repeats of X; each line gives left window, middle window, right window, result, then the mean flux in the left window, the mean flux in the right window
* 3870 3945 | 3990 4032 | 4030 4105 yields -0.13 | 21.8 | 25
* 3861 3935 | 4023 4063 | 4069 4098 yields -0.16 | 22.1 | 23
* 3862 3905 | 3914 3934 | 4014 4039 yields 0.03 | 21.6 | 26.5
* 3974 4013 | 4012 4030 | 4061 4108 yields -0.09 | 25.2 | 23.3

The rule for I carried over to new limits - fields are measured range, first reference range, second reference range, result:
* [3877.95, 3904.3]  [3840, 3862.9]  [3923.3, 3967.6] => 0.108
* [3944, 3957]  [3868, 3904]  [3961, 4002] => -0.122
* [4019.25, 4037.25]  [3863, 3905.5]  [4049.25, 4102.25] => -0.095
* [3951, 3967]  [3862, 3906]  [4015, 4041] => 0.111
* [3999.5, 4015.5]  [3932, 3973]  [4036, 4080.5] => -0.158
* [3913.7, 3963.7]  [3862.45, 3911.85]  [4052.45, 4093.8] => 0.016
